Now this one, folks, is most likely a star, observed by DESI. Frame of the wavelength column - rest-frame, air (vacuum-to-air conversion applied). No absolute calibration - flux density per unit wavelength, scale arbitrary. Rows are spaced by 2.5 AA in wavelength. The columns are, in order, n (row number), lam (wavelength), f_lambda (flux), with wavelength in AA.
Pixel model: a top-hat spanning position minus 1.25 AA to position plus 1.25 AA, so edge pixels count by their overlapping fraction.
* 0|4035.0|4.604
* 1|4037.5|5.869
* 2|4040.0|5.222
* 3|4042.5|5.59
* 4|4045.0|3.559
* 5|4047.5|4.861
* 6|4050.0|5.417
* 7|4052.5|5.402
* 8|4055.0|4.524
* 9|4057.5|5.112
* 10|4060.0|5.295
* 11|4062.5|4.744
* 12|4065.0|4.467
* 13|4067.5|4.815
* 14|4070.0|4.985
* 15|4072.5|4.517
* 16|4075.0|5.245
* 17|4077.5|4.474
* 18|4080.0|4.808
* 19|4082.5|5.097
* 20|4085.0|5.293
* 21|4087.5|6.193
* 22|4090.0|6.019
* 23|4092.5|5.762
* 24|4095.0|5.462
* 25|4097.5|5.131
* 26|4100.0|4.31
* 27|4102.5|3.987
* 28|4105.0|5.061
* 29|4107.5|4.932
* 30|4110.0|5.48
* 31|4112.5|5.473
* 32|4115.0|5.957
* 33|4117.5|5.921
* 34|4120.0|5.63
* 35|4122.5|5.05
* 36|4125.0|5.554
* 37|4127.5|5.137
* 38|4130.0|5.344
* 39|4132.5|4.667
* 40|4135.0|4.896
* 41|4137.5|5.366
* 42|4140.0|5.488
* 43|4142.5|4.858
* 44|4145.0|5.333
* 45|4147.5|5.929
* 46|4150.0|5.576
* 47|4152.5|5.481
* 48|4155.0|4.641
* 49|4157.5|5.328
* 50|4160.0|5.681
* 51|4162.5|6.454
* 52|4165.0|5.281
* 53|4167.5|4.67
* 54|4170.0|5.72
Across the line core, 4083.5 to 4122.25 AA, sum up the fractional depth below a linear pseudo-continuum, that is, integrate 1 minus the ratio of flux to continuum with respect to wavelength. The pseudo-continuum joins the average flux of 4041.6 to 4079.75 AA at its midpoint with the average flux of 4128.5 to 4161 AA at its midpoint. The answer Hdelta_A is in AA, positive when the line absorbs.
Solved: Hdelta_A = -2.3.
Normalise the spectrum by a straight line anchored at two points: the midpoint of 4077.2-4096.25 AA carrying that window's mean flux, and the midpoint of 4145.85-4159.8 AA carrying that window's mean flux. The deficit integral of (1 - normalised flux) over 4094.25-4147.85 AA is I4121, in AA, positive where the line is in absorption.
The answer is 2.1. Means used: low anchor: 5.43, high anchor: 5.41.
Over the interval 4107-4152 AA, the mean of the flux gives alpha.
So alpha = 5.38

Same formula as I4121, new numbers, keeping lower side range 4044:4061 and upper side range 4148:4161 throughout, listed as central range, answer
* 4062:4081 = 0.9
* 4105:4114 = -0.2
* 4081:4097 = -1.7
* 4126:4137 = 0.4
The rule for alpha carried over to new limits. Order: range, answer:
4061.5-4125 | 5.16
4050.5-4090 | 5.04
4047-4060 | 5.1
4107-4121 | 5.6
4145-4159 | 5.39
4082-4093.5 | 5.71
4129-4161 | 5.27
